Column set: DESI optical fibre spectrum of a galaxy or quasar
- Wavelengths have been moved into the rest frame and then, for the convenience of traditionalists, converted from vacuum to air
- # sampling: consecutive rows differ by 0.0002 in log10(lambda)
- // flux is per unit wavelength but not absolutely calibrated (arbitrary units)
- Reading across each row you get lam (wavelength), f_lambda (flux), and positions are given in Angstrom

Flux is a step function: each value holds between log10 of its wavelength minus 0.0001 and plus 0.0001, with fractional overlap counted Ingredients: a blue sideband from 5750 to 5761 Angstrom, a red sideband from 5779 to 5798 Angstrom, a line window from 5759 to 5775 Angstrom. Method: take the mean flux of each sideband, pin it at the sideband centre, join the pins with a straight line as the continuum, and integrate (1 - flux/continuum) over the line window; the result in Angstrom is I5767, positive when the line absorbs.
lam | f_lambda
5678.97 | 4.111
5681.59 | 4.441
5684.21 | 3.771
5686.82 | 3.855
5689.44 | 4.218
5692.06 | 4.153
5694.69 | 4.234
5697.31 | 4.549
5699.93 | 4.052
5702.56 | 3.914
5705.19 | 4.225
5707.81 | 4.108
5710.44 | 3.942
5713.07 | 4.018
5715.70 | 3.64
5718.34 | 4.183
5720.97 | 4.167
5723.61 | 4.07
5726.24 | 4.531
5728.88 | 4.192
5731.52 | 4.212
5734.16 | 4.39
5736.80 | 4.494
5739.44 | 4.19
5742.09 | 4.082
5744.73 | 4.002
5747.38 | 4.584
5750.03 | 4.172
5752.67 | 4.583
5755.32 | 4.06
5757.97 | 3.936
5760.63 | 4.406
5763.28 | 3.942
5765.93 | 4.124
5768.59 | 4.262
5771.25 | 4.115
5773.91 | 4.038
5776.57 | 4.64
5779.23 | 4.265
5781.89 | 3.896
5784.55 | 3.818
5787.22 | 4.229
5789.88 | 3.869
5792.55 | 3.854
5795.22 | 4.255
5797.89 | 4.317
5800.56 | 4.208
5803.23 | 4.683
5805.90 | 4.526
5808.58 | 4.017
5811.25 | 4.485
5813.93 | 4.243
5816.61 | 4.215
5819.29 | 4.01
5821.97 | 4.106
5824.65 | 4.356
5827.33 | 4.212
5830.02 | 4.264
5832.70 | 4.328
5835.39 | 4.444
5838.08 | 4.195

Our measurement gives 0.05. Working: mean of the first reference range 4.22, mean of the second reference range 4.03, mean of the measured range 4.14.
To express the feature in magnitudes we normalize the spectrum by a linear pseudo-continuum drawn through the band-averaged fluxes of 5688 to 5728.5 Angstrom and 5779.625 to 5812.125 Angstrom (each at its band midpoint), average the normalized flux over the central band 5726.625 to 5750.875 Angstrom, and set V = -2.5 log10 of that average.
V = -0.03 mag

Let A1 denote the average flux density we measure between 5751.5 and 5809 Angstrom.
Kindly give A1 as 4.18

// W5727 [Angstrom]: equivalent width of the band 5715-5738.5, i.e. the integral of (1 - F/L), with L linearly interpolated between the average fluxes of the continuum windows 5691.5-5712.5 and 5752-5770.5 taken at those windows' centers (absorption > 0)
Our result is -0.4 Angstrom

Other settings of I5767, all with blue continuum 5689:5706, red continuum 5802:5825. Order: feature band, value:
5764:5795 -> 1.1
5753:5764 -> 0.3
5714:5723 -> 0.4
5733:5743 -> -0.2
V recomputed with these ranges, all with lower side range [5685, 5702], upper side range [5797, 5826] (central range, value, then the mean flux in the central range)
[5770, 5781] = -0.001 mag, 4.25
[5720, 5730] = -0.014 mag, 4.24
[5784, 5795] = 0.074 mag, 3.98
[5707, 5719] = 0.058 mag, 3.96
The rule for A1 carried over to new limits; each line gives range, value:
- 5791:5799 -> 4.13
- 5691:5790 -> 4.17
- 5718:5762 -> 4.25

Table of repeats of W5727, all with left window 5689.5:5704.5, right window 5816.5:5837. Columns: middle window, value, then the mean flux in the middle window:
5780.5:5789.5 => 0.5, 3.97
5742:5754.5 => -0.3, 4.3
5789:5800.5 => 0.4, 4.1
